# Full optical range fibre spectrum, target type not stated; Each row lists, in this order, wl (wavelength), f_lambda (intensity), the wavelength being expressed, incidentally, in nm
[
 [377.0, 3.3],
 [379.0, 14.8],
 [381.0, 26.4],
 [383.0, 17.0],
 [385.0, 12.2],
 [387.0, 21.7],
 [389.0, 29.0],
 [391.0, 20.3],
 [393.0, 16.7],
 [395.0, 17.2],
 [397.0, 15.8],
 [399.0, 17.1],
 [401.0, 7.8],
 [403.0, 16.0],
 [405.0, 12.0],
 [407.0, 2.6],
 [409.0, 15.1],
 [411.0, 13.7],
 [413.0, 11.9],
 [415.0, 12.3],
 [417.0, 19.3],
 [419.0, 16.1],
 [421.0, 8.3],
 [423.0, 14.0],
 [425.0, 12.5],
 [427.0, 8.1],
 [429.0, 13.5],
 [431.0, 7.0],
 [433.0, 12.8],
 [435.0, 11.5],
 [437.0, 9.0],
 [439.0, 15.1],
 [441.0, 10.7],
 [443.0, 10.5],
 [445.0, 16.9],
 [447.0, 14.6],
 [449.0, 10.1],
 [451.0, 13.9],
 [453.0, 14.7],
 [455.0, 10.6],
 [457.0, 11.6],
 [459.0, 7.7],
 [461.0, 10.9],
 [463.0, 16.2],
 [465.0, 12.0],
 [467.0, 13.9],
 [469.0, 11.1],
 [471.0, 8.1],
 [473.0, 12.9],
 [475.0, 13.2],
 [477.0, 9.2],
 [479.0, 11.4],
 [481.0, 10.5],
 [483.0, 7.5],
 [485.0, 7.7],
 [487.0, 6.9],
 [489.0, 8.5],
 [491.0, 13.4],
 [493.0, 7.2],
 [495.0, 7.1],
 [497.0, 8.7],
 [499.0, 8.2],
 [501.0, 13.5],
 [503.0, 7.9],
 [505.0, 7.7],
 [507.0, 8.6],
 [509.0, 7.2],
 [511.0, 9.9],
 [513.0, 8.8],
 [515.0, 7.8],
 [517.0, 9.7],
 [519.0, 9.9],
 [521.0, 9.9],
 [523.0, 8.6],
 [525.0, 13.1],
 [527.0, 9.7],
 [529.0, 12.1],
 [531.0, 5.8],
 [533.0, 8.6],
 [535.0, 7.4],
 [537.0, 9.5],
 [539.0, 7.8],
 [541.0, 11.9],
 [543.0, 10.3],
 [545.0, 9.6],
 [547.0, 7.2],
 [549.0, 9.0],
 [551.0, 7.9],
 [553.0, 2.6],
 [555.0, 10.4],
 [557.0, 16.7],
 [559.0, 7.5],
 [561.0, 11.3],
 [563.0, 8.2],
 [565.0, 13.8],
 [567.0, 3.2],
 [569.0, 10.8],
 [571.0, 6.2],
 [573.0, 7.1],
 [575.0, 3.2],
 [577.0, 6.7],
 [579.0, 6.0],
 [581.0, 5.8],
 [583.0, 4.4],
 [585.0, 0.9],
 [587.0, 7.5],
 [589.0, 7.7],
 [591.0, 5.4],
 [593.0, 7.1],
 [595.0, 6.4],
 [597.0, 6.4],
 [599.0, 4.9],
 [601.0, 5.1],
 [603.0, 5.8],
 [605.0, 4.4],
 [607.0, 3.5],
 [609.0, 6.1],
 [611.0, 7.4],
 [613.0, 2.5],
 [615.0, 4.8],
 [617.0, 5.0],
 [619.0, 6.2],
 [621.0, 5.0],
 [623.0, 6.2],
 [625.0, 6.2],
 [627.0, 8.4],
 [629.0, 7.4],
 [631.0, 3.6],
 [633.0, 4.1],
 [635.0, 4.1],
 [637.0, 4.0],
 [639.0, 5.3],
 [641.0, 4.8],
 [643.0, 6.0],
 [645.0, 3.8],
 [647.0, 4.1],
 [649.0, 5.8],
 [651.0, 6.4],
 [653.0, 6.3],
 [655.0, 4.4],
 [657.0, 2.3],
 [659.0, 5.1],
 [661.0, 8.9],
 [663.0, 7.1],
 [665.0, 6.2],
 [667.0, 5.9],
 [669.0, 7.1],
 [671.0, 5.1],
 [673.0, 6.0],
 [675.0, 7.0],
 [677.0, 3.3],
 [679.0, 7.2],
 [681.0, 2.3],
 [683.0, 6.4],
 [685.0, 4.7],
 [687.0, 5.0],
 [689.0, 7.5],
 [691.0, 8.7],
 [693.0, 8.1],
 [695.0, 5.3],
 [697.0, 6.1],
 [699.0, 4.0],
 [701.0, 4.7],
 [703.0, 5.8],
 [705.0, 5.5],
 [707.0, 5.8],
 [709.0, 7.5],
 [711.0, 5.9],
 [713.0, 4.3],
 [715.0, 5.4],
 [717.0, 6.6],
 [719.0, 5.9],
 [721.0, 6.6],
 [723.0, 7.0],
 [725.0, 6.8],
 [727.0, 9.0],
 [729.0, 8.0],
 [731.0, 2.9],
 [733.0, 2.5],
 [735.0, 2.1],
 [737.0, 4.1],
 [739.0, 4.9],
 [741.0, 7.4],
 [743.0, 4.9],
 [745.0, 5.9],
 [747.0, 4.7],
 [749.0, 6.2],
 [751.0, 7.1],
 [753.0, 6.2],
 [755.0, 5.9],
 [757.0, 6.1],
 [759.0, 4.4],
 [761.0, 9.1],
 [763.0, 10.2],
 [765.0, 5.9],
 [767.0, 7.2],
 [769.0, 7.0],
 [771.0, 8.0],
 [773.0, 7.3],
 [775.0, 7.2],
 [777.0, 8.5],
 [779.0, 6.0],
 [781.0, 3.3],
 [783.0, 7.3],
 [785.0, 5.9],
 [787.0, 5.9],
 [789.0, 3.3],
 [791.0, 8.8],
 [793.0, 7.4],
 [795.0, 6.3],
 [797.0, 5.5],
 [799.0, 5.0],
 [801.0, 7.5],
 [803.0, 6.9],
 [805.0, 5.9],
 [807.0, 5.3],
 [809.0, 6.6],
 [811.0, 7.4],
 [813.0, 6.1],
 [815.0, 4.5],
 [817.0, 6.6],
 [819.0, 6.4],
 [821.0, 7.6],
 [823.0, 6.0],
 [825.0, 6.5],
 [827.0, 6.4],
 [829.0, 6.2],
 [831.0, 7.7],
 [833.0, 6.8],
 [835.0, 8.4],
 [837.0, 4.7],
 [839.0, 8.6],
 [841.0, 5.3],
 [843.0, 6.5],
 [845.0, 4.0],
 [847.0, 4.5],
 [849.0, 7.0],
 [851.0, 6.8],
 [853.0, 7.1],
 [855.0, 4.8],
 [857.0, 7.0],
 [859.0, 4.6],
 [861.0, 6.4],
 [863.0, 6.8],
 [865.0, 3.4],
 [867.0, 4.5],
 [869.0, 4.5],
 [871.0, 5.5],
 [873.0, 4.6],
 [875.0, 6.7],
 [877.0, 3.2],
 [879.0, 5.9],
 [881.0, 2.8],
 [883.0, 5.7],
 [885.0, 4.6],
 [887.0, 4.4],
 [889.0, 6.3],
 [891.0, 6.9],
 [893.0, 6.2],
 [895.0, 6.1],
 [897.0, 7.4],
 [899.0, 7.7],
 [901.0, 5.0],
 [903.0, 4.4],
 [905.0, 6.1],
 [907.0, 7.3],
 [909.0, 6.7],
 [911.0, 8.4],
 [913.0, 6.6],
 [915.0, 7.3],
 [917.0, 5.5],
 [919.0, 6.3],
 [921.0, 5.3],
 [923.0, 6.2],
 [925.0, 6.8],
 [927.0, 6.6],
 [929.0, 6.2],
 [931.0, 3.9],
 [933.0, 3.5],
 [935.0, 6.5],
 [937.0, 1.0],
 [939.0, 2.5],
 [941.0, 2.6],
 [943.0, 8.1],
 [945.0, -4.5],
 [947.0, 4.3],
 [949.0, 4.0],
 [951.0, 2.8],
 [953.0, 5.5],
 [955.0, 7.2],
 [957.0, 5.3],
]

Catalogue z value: 1.62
